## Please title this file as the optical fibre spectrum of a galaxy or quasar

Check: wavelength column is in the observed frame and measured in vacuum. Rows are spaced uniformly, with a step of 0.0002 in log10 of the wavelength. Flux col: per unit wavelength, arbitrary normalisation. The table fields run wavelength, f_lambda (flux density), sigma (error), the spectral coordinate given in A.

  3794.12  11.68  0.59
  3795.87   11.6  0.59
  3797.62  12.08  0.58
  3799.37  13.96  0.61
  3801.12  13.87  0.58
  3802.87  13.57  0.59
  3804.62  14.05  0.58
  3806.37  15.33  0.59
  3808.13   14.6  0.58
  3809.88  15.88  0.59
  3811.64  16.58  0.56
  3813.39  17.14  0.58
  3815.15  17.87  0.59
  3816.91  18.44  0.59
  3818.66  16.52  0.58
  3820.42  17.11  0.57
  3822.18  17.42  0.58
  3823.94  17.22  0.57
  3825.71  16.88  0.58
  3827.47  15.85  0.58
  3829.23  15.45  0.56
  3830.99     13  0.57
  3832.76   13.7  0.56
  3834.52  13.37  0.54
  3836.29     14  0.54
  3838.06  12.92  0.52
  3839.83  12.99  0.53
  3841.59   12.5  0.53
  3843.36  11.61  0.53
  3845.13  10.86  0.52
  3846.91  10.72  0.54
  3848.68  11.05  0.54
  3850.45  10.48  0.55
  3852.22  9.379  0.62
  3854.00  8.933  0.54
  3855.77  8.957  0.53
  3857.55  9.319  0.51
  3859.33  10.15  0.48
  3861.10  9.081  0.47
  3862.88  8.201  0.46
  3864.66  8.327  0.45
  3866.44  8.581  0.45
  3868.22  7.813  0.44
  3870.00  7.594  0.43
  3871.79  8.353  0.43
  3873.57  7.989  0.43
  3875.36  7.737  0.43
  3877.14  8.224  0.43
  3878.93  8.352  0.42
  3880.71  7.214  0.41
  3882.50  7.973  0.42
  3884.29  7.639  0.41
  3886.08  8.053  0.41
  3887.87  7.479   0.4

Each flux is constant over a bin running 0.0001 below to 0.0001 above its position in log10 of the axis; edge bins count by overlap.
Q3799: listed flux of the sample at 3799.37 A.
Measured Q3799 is 13.96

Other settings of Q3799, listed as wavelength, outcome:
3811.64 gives 16.58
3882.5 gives 7.973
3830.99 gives 13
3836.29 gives 14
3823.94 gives 17.22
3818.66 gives 16.52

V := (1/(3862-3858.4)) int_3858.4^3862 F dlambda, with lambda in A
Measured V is 9.62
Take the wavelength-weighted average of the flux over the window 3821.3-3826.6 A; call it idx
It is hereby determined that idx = 17.2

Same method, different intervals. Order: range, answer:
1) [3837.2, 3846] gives 12.2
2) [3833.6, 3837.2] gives 13.7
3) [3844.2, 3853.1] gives 10.5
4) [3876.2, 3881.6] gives 7.94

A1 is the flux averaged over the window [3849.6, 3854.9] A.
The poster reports 9.59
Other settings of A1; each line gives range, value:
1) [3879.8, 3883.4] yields 7.6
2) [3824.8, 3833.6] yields 15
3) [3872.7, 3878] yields 7.98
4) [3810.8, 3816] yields 17.2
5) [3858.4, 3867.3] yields 8.87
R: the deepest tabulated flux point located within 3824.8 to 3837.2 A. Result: 13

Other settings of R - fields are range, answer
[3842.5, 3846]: 10.86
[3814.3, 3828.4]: 15.85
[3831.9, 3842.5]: 12.5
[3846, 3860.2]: 8.933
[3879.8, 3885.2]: 7.214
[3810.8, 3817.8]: 16.58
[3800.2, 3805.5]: 13.57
